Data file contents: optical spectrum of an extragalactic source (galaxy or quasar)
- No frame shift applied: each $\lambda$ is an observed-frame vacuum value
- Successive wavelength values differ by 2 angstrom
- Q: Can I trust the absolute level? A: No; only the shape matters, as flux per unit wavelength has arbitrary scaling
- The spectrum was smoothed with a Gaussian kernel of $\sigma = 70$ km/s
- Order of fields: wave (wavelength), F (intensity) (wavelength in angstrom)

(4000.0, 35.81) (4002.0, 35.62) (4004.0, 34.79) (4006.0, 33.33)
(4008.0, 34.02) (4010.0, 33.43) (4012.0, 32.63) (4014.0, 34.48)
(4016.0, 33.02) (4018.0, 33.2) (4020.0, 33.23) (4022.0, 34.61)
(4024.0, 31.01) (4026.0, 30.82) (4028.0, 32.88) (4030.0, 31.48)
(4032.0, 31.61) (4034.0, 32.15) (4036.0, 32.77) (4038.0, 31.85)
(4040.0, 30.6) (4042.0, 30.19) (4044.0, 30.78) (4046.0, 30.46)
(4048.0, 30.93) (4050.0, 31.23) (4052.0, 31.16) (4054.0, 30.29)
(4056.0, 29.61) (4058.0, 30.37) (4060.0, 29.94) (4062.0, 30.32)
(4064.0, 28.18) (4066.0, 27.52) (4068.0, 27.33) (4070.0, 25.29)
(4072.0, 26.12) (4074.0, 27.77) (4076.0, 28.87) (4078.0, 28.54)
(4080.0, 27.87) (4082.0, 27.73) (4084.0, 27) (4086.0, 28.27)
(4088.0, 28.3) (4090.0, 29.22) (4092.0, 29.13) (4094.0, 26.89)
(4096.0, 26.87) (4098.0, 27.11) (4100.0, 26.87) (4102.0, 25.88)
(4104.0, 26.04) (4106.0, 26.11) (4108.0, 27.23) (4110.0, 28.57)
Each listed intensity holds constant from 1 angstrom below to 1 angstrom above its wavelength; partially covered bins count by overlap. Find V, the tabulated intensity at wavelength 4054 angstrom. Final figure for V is 30.29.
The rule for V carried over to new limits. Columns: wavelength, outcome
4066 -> 27.52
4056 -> 29.61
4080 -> 27.87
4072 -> 26.12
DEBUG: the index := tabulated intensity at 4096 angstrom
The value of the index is 26.87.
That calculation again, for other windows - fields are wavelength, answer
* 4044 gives 30.78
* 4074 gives 27.77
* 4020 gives 33.23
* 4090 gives 29.22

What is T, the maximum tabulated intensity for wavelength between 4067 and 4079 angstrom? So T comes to 28.87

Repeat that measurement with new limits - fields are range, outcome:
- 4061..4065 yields 30.32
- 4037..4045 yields 31.85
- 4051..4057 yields 31.16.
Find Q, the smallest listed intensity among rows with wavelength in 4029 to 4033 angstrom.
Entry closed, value 31.48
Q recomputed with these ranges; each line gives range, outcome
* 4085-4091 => 28.27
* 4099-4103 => 25.88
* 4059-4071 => 25.29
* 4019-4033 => 30.82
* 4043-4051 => 30.46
